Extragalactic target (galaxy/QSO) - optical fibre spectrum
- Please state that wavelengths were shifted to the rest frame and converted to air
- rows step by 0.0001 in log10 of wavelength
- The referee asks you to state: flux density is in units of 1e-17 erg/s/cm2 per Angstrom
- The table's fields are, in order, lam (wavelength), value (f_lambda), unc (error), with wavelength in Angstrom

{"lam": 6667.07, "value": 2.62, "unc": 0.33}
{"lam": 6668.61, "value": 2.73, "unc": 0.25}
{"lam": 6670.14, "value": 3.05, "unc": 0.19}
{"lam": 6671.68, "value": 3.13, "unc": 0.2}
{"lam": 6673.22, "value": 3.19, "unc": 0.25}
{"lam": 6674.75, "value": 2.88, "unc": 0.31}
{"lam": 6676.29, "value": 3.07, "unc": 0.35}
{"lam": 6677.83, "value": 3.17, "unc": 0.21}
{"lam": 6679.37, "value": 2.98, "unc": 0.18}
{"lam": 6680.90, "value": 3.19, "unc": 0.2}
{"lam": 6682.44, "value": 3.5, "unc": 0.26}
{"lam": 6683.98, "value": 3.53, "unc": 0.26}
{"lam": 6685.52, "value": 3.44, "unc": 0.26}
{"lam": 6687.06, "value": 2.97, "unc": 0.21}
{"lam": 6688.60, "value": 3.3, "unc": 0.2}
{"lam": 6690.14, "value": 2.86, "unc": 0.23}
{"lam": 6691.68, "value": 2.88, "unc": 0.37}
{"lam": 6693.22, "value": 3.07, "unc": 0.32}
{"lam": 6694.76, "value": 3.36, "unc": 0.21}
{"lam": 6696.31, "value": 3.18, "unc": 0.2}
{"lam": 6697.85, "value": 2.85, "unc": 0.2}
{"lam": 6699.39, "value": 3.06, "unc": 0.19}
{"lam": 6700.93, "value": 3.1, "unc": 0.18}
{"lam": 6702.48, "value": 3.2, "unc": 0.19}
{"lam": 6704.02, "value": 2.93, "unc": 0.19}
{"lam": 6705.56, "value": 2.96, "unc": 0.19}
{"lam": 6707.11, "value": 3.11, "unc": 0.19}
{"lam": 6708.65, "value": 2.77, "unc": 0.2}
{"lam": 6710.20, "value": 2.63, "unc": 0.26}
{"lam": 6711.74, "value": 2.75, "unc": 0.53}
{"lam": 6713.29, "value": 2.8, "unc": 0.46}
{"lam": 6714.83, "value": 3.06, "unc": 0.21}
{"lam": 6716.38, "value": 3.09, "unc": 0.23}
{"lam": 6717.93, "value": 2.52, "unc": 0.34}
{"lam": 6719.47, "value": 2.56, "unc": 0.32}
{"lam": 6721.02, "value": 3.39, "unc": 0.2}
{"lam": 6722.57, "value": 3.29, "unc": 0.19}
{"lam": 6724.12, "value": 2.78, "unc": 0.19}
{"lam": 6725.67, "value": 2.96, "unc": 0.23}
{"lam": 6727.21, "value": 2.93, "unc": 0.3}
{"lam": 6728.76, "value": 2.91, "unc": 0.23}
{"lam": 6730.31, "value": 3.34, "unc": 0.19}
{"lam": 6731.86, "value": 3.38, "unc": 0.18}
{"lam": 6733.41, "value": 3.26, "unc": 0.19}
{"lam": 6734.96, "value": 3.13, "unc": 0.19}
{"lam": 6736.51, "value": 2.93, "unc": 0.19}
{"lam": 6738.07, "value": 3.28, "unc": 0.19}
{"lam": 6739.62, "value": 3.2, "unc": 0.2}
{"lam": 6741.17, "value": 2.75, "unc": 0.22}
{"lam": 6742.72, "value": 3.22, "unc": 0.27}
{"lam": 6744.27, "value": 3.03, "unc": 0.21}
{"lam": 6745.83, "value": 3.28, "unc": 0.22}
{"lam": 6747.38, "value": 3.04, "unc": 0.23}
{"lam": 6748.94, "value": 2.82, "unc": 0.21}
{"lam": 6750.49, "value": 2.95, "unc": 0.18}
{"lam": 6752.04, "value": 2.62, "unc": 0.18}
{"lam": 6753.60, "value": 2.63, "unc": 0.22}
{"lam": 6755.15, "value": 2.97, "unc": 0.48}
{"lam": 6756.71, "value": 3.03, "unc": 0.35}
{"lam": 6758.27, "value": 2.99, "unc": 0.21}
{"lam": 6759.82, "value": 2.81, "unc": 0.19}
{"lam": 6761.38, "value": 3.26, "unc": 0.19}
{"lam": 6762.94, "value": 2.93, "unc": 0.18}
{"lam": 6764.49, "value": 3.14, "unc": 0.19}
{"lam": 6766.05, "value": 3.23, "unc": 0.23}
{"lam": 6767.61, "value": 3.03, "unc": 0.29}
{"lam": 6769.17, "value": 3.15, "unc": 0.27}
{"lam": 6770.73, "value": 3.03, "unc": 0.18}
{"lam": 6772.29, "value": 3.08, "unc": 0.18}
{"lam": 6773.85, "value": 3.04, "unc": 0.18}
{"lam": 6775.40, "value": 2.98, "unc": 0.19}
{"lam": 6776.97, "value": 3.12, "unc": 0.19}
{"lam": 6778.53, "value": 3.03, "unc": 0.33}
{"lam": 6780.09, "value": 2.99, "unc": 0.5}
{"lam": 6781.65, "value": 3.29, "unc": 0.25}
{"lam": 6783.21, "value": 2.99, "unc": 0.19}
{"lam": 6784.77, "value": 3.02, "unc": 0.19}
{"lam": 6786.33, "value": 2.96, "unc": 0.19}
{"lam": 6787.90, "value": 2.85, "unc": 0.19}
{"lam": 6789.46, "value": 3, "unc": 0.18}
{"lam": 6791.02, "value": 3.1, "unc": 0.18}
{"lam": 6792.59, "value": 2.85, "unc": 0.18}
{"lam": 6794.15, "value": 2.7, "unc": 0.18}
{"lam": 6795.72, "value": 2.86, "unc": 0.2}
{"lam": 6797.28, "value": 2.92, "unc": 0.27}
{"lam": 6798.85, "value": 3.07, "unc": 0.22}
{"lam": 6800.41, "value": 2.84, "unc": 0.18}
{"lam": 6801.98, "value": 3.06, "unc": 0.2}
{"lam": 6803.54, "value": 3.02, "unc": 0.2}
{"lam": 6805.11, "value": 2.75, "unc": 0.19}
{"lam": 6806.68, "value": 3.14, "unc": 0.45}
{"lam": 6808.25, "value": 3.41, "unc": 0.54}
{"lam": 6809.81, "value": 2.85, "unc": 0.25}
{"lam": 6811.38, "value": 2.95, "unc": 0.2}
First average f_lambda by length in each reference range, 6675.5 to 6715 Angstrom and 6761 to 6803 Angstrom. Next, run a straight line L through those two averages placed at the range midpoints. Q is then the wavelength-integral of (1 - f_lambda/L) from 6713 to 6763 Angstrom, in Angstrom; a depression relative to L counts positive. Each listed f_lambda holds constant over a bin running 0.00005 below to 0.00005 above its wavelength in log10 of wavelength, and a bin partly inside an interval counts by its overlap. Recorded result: 0.57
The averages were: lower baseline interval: 3.07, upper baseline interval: 3.02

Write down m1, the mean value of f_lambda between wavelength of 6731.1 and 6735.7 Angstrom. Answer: 3.26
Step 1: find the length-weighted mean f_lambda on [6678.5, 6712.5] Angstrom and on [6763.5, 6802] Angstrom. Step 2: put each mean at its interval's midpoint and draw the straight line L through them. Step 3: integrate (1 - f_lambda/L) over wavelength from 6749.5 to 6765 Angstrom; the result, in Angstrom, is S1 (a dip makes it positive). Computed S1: 0.5 Angstrom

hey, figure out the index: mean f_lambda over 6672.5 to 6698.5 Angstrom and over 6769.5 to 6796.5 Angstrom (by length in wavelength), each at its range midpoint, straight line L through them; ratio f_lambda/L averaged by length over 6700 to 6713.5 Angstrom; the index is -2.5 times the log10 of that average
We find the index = 0.07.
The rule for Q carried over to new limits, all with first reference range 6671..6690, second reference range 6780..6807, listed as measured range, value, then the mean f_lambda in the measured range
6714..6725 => 0.5 Angstrom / 2.95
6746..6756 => 0.6 Angstrom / 2.87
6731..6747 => -0.4 Angstrom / 3.14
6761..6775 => -0.4 Angstrom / 3.09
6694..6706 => 0.2 Angstrom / 3.08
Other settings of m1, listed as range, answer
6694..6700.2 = 3.11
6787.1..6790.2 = 2.92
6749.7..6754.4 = 2.74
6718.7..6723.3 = 3.08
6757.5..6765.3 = 3.03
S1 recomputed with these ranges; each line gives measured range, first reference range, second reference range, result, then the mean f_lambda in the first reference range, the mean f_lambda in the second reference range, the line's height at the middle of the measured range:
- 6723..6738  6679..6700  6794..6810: 0.05 Angstrom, 3.16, 2.98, 3.09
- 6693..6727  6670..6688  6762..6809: 1.76 Angstrom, 3.18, 3.02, 3.13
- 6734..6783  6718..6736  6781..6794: -0.12 Angstrom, 3.06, 2.99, 3.02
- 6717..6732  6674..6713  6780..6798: 0.20 Angstrom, 3.07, 2.96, 3.03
